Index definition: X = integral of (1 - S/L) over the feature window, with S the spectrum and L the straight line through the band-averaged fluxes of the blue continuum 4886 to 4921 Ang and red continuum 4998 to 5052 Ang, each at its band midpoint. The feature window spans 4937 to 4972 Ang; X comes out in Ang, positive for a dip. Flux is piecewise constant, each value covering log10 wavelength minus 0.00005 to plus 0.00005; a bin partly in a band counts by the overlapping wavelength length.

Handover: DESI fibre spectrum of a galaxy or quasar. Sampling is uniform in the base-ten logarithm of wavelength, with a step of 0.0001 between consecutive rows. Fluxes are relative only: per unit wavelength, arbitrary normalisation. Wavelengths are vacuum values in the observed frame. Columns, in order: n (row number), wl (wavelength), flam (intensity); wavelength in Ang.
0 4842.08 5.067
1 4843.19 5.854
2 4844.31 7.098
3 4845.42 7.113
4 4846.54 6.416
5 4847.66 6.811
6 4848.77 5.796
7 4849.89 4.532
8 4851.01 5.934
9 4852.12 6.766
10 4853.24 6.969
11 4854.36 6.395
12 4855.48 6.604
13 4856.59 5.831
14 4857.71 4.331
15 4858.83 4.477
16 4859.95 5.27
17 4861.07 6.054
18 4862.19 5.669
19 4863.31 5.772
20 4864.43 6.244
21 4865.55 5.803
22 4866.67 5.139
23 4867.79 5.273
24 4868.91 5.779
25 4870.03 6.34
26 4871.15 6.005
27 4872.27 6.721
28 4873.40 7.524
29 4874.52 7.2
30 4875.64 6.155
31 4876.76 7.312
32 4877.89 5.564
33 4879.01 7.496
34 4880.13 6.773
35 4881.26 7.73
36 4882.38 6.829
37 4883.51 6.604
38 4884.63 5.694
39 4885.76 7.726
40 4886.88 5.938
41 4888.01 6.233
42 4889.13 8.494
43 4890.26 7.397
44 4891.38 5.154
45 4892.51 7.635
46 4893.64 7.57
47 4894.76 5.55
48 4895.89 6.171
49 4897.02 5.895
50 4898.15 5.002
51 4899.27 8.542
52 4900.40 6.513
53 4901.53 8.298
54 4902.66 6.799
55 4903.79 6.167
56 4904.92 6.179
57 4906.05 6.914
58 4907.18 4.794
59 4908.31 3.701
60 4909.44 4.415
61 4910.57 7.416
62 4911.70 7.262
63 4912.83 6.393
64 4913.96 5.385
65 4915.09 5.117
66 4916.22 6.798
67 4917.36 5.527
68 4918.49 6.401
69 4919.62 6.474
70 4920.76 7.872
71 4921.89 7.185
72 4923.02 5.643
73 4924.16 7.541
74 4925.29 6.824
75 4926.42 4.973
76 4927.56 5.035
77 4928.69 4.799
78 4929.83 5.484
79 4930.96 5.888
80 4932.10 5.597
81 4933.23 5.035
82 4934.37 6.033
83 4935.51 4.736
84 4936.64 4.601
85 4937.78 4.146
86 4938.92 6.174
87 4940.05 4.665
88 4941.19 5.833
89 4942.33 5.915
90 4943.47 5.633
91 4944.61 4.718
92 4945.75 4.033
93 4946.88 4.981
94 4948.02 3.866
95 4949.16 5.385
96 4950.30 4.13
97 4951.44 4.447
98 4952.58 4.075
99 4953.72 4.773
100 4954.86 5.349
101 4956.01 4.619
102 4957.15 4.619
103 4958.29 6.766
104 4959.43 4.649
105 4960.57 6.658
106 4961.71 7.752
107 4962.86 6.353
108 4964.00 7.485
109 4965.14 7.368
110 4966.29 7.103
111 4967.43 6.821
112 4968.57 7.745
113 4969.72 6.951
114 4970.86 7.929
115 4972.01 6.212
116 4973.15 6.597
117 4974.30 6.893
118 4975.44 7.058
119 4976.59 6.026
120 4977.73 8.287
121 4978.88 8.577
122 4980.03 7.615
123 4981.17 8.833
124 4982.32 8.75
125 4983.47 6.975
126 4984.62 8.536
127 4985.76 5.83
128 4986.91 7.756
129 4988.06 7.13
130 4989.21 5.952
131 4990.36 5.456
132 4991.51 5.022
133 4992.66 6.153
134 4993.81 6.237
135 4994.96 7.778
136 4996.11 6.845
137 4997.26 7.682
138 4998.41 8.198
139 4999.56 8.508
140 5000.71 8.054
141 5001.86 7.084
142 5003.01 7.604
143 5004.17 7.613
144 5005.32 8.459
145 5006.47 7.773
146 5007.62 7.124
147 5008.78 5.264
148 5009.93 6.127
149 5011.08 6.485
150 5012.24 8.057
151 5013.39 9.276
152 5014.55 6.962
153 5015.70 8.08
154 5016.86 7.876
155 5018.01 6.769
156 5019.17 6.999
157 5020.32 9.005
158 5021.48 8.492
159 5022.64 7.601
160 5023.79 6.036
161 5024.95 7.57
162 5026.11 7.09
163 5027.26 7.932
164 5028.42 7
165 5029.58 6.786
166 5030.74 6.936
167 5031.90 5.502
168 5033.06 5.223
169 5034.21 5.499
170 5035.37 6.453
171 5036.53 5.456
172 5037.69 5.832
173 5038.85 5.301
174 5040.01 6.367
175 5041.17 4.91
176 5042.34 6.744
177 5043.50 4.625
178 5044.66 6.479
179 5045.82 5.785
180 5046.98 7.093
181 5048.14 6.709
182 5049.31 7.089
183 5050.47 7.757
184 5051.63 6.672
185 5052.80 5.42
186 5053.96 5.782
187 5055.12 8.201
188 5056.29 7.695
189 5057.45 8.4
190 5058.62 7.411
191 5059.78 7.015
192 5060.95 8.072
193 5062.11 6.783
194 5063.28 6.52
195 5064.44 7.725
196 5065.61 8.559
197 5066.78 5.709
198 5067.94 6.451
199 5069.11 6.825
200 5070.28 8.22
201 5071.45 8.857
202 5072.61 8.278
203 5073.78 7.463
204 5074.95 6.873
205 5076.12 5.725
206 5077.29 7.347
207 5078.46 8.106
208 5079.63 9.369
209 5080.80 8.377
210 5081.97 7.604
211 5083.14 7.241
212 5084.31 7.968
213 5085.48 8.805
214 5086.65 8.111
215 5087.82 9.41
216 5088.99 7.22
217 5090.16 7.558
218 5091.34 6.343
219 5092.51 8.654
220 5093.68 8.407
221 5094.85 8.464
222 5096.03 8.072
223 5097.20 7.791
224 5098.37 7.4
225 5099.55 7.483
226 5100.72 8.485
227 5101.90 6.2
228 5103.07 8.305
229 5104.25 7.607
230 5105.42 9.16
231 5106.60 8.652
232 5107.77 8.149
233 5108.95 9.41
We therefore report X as 4.9 Ang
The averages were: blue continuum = 6.39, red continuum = 6.94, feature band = 5.7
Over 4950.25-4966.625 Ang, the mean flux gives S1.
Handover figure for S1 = 5.77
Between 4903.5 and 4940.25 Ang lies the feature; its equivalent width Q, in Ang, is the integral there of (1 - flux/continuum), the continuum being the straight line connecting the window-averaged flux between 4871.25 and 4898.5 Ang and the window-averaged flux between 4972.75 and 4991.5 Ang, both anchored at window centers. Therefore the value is 5.8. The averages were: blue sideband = 6.68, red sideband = 7.2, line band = 5.8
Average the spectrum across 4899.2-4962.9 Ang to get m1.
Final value 5.69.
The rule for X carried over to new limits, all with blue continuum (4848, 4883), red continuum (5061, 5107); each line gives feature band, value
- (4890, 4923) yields 0.52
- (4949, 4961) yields 3.16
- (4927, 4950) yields 5.38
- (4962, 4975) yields -0.30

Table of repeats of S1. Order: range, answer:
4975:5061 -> 7.02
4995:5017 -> 7.53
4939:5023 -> 6.71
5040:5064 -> 6.75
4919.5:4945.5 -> 5.65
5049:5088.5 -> 7.53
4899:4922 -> 6.34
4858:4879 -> 6.03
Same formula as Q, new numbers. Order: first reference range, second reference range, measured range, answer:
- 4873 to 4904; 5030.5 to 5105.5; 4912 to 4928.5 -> 1.6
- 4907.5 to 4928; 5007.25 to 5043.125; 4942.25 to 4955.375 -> 3.3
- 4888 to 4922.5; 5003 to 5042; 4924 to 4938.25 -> 2.5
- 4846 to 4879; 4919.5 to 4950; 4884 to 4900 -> -2.3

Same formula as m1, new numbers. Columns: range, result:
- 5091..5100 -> 7.88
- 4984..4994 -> 6.46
